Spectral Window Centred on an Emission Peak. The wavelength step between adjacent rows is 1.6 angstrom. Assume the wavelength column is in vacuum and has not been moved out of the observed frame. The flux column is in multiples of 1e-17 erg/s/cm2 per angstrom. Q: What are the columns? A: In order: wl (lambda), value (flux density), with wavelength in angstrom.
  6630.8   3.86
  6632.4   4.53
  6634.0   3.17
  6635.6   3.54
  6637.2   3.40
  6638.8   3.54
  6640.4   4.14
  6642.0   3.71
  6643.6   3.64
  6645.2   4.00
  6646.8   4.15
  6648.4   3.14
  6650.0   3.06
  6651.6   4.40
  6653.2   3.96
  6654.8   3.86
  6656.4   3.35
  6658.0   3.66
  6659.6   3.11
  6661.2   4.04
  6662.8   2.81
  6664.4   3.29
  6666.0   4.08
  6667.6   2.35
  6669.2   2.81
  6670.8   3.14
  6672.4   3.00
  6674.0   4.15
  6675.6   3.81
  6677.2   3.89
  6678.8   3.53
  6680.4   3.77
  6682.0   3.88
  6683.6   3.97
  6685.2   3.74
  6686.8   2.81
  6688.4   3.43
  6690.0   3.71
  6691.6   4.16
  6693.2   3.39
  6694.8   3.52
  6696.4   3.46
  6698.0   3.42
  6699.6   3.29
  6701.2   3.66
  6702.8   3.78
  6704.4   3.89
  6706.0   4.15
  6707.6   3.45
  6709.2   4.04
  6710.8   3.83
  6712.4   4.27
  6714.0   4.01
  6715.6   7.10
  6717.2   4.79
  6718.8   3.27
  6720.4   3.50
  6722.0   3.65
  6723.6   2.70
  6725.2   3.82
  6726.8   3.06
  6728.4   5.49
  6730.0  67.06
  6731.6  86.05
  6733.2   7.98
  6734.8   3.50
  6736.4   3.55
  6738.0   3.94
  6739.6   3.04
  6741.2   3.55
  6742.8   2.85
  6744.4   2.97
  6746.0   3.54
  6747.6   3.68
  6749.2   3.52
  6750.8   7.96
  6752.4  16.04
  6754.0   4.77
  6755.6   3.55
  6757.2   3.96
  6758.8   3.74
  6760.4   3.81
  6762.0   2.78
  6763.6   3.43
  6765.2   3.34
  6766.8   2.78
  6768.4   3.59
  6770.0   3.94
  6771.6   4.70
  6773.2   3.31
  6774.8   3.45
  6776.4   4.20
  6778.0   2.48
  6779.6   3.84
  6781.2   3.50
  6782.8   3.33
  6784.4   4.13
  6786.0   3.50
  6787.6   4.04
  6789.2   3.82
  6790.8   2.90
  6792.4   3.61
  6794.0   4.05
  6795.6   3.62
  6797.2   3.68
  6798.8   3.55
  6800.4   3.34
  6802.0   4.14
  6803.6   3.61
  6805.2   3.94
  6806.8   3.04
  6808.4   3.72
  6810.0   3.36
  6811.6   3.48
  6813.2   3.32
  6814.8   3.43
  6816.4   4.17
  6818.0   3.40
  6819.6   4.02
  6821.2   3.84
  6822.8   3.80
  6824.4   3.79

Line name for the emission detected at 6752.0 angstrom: [N II]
